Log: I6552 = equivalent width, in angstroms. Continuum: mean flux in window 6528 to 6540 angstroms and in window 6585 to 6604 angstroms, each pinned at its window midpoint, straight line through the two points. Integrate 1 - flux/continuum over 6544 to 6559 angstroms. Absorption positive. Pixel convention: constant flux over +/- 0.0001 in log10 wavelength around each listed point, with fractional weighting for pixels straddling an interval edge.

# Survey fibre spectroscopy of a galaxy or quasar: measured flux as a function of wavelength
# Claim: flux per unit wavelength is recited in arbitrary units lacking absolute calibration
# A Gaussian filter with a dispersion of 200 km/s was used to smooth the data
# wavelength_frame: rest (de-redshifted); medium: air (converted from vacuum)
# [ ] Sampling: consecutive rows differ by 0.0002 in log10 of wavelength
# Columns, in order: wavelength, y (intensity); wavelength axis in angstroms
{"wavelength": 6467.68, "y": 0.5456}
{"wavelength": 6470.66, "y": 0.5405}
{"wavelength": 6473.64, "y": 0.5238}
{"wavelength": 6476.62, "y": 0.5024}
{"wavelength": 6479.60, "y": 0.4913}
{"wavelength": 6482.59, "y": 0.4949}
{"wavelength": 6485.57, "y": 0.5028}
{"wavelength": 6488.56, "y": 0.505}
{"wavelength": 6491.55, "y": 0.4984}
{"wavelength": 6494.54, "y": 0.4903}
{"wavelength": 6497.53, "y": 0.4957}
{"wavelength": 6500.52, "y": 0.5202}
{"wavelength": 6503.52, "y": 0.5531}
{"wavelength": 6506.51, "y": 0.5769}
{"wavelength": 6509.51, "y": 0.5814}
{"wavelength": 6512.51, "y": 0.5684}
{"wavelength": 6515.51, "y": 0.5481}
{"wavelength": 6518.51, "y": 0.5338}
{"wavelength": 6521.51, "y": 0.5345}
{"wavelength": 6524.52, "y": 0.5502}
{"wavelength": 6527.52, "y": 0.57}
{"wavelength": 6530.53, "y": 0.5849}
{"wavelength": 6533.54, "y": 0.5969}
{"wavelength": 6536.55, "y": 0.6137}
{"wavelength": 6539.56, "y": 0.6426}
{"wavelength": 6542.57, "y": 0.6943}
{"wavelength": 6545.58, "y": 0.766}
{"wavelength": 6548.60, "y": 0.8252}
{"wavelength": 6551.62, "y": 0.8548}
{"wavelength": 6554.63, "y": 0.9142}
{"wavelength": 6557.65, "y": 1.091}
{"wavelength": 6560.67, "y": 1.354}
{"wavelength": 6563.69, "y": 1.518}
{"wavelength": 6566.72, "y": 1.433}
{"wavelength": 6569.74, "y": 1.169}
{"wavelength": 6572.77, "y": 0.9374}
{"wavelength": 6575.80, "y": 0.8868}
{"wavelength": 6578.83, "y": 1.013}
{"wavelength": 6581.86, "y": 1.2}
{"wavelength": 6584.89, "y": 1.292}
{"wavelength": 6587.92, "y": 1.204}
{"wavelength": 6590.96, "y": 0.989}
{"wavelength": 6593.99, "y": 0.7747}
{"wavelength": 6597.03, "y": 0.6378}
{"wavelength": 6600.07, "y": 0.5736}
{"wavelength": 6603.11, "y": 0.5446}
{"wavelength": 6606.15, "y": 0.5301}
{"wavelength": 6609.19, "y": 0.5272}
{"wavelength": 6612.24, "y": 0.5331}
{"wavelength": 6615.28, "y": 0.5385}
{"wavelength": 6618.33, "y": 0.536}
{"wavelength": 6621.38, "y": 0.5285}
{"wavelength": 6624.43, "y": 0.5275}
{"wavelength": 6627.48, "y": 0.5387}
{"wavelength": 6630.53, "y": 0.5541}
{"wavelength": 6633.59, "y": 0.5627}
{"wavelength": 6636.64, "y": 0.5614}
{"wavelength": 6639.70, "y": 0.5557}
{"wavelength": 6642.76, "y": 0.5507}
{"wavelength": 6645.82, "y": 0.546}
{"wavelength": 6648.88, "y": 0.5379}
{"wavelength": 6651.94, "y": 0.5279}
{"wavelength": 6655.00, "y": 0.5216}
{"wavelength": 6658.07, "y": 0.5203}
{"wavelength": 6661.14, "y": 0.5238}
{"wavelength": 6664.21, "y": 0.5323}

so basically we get -4.8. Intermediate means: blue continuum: 0.603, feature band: 0.887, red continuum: 0.833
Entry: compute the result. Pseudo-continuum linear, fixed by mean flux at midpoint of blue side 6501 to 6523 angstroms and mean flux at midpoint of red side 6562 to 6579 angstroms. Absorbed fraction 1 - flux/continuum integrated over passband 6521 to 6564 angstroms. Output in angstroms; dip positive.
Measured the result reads 4.9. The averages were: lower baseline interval 0.555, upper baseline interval 1.17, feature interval 0.794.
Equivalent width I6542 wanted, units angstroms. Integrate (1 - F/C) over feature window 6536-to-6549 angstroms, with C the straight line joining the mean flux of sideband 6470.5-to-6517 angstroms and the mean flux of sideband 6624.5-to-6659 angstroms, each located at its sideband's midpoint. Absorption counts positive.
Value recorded -4.3 angstroms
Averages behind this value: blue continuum 0.524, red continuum 0.543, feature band 0.706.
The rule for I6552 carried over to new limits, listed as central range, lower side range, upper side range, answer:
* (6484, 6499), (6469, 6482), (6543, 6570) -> 3.0 angstroms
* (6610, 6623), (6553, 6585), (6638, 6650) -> 4.0 angstroms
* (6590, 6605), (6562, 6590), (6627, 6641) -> 4.2 angstroms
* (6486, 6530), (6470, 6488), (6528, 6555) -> 4.5 angstroms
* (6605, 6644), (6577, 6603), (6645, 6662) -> 9.1 angstroms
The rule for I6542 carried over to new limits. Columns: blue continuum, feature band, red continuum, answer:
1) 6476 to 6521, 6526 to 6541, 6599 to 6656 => -2.0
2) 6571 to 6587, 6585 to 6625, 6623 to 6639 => 7.3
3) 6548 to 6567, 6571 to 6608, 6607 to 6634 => -1.6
